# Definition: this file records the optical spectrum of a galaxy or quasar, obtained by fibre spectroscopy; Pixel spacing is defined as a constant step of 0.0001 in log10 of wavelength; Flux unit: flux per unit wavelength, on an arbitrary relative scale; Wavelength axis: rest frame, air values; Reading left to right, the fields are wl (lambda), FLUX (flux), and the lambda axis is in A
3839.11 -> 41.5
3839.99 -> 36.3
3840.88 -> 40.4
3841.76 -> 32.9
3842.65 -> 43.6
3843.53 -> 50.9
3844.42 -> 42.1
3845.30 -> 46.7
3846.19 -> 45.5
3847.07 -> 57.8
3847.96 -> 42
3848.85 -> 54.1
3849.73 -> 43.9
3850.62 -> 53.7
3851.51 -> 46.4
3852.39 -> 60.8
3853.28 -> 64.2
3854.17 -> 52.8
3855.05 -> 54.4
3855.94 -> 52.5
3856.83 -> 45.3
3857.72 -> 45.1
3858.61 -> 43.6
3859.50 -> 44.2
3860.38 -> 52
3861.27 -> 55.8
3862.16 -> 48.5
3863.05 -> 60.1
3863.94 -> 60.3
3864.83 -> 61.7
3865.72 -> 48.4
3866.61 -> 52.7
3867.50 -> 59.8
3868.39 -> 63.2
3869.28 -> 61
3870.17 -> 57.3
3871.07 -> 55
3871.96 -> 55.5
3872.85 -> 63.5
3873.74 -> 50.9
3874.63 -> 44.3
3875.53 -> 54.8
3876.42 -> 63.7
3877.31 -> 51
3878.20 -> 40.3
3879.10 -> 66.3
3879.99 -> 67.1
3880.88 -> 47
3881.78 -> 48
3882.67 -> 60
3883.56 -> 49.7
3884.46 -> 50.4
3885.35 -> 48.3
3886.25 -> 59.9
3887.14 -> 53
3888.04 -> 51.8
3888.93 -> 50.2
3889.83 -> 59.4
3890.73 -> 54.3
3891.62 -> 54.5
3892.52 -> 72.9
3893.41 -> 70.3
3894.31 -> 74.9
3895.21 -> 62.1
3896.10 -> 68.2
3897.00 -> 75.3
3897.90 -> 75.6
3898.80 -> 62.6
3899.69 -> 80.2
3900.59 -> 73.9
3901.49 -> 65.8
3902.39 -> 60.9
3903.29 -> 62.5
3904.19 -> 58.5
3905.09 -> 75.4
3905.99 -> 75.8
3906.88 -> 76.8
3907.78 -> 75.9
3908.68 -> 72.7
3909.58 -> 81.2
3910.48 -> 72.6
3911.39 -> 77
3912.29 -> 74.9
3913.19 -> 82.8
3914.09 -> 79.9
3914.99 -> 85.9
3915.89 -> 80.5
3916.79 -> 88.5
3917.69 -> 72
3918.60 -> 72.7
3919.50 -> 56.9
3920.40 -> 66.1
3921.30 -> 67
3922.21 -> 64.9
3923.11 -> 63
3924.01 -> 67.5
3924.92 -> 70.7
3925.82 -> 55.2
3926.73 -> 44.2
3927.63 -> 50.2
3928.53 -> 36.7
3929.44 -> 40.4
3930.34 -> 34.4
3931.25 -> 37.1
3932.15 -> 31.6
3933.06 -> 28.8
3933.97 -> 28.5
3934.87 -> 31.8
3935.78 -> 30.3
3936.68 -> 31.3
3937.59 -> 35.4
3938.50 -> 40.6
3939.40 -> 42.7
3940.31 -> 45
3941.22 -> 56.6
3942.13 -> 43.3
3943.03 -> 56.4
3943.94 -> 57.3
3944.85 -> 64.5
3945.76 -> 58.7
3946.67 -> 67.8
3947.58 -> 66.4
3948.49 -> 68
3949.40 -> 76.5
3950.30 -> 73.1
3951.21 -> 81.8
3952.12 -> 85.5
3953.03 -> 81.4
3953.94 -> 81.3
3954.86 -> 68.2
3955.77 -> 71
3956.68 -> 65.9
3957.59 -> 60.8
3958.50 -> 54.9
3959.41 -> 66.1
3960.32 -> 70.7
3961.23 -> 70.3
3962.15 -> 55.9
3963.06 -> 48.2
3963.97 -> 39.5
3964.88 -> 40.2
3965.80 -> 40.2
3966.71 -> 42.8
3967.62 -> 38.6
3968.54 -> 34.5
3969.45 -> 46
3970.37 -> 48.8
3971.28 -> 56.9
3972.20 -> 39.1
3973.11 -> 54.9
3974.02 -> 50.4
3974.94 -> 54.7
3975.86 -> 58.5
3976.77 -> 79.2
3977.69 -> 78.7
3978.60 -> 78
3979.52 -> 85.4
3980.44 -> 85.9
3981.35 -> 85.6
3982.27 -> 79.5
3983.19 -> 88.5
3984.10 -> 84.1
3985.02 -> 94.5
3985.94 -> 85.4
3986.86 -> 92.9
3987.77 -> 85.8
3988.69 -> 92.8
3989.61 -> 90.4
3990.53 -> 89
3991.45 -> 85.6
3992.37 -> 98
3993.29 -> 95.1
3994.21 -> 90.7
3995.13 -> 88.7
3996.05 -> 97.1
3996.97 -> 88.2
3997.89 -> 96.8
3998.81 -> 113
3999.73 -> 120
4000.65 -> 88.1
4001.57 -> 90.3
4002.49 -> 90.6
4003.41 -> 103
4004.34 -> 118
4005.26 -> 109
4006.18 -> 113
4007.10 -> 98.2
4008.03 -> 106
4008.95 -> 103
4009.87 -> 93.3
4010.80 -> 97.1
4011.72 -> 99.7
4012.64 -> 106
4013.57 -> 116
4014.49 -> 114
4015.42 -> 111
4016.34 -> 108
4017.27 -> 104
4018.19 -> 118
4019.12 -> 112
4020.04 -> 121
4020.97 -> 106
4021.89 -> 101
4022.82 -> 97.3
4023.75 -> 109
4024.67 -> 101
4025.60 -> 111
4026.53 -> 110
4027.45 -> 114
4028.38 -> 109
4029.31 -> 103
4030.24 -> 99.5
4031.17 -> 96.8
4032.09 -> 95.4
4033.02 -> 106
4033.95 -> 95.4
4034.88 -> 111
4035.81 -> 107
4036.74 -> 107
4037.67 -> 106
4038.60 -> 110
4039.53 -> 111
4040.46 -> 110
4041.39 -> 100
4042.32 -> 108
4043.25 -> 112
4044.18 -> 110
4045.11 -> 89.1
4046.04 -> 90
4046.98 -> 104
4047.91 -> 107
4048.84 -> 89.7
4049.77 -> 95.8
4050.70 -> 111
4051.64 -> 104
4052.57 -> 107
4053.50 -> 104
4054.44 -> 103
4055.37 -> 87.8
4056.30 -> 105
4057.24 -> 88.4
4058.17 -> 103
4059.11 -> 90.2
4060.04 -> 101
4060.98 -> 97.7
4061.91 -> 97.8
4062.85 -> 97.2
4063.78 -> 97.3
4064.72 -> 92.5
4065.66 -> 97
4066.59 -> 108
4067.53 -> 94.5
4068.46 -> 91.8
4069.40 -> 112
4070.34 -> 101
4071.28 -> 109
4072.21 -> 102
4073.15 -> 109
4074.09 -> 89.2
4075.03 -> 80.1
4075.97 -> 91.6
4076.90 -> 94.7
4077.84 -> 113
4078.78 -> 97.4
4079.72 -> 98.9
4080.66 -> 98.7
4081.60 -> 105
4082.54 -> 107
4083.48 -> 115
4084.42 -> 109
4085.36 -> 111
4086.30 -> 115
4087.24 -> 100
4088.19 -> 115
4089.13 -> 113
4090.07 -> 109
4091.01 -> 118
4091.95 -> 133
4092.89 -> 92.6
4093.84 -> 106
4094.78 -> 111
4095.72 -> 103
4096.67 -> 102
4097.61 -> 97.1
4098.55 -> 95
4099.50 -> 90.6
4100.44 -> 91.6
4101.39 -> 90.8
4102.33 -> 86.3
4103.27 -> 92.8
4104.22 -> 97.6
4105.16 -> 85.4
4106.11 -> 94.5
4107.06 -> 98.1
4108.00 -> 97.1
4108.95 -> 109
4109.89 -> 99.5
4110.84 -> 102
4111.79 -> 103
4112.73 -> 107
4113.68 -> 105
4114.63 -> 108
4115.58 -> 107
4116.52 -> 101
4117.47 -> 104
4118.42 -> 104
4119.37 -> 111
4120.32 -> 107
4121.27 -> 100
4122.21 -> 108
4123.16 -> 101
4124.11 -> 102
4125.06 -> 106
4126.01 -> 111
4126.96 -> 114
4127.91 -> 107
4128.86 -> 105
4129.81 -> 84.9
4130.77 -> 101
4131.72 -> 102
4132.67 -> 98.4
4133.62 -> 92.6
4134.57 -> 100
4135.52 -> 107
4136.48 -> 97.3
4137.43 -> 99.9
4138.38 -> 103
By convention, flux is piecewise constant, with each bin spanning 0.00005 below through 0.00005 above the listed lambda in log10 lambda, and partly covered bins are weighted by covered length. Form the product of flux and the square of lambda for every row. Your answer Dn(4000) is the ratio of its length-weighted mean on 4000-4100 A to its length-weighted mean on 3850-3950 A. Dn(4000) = 1.91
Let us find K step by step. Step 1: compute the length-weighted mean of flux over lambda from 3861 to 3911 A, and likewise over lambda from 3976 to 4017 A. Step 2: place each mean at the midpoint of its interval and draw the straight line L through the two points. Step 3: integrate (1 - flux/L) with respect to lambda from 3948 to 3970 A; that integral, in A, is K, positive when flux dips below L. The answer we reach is 5.9 A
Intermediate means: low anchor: 61.2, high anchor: 95.5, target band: 60.8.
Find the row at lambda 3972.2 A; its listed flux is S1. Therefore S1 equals 39.1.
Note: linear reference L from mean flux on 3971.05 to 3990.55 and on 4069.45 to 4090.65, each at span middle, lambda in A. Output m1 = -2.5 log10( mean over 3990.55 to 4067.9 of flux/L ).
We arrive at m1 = -0.14 mag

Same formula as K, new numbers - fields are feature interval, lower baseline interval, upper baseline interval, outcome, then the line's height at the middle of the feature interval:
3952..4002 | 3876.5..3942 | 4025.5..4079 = 3.9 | 79.3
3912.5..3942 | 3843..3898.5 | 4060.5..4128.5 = 5.7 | 67.2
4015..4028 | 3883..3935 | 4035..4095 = -2.4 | 91.7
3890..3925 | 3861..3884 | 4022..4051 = -2.7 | 65.9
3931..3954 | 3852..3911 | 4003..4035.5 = 7.8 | 80.3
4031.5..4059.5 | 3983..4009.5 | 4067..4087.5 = -0.7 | 99.9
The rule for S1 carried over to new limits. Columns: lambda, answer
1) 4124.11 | 102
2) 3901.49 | 65.8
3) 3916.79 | 88.5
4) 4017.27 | 104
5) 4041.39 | 100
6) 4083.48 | 115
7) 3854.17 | 52.8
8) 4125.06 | 106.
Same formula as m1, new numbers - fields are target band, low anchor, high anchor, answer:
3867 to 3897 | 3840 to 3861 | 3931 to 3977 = -0.15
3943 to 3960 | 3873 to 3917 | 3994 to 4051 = 0.19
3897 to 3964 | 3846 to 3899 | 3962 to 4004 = 0.07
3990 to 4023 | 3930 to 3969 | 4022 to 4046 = -0.16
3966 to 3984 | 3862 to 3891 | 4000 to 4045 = 0.39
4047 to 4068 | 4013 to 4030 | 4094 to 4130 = 0.07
